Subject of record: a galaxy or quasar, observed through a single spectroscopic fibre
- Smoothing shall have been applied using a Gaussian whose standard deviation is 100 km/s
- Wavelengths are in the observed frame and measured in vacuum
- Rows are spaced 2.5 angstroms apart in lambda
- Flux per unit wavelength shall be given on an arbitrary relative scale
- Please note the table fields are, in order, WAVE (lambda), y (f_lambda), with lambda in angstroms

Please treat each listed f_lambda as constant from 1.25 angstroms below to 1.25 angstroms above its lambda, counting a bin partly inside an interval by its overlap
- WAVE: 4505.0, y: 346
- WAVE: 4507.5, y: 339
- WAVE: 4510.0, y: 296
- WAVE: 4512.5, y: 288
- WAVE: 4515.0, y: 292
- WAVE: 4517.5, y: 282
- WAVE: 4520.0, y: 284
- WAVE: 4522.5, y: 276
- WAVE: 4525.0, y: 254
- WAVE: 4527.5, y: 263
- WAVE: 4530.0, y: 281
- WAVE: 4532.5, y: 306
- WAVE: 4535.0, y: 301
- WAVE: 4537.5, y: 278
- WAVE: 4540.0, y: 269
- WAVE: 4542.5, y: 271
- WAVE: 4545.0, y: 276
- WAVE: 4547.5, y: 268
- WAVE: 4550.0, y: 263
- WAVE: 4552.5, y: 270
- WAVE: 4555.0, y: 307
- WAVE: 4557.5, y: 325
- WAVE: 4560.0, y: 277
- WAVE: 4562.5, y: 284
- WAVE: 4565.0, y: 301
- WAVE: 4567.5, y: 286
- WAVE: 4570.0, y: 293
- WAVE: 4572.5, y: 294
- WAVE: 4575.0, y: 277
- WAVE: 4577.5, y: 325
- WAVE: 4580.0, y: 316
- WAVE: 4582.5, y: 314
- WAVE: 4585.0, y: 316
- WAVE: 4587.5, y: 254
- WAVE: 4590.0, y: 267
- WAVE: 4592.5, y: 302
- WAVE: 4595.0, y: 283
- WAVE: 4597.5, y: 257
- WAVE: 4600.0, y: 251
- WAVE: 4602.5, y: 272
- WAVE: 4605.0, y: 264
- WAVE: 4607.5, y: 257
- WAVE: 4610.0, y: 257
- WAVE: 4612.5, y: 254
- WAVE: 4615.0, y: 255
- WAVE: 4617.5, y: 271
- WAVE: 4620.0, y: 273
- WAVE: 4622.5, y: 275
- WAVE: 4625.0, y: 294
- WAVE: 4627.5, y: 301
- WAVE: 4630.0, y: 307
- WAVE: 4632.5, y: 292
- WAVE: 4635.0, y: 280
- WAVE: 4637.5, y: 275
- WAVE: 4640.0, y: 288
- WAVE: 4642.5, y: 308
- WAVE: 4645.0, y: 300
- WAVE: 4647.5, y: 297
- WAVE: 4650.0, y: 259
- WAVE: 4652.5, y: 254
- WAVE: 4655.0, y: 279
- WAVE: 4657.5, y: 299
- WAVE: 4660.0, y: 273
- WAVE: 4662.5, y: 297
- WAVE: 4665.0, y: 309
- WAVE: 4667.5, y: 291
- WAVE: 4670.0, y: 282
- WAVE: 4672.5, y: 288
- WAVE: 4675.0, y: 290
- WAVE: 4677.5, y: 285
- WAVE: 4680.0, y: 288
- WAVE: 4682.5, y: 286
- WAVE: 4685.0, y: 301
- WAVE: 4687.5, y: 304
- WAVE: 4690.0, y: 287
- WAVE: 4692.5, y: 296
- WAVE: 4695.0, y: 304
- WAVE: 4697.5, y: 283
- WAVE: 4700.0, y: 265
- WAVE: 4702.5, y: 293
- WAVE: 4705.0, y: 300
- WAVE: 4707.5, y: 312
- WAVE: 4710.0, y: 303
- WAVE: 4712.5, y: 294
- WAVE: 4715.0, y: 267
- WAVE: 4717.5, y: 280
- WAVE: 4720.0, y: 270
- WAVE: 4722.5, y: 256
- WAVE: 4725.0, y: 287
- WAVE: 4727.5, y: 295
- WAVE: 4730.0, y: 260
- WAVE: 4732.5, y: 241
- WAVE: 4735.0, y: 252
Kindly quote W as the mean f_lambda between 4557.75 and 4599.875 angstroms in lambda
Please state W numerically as 290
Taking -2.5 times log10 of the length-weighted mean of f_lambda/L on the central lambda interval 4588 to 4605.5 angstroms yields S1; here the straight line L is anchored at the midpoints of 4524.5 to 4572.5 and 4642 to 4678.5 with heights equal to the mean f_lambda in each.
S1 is 0.06 mag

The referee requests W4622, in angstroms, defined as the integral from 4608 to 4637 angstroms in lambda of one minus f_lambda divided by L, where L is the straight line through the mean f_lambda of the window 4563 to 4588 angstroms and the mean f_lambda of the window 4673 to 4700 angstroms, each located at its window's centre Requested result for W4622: 1.8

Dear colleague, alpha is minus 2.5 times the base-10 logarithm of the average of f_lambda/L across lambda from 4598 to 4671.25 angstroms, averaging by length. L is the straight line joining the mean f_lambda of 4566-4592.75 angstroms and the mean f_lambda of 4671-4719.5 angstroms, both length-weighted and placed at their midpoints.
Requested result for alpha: 0.05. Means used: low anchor 295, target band 280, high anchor 290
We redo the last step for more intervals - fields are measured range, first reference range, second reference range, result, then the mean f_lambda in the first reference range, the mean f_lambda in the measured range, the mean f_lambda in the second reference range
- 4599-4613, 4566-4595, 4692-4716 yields 0.13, 294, 260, 292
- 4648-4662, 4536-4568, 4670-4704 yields 0.05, 283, 275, 290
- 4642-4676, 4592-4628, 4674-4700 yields -0.01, 270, 287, 291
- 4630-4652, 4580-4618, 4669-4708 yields -0.02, 273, 287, 291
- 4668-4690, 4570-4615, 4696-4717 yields -0.01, 280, 290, 289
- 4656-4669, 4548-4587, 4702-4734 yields -0.03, 295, 293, 281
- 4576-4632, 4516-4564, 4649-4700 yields 0.01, 281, 280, 287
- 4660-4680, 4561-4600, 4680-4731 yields -0.01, 290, 290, 287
